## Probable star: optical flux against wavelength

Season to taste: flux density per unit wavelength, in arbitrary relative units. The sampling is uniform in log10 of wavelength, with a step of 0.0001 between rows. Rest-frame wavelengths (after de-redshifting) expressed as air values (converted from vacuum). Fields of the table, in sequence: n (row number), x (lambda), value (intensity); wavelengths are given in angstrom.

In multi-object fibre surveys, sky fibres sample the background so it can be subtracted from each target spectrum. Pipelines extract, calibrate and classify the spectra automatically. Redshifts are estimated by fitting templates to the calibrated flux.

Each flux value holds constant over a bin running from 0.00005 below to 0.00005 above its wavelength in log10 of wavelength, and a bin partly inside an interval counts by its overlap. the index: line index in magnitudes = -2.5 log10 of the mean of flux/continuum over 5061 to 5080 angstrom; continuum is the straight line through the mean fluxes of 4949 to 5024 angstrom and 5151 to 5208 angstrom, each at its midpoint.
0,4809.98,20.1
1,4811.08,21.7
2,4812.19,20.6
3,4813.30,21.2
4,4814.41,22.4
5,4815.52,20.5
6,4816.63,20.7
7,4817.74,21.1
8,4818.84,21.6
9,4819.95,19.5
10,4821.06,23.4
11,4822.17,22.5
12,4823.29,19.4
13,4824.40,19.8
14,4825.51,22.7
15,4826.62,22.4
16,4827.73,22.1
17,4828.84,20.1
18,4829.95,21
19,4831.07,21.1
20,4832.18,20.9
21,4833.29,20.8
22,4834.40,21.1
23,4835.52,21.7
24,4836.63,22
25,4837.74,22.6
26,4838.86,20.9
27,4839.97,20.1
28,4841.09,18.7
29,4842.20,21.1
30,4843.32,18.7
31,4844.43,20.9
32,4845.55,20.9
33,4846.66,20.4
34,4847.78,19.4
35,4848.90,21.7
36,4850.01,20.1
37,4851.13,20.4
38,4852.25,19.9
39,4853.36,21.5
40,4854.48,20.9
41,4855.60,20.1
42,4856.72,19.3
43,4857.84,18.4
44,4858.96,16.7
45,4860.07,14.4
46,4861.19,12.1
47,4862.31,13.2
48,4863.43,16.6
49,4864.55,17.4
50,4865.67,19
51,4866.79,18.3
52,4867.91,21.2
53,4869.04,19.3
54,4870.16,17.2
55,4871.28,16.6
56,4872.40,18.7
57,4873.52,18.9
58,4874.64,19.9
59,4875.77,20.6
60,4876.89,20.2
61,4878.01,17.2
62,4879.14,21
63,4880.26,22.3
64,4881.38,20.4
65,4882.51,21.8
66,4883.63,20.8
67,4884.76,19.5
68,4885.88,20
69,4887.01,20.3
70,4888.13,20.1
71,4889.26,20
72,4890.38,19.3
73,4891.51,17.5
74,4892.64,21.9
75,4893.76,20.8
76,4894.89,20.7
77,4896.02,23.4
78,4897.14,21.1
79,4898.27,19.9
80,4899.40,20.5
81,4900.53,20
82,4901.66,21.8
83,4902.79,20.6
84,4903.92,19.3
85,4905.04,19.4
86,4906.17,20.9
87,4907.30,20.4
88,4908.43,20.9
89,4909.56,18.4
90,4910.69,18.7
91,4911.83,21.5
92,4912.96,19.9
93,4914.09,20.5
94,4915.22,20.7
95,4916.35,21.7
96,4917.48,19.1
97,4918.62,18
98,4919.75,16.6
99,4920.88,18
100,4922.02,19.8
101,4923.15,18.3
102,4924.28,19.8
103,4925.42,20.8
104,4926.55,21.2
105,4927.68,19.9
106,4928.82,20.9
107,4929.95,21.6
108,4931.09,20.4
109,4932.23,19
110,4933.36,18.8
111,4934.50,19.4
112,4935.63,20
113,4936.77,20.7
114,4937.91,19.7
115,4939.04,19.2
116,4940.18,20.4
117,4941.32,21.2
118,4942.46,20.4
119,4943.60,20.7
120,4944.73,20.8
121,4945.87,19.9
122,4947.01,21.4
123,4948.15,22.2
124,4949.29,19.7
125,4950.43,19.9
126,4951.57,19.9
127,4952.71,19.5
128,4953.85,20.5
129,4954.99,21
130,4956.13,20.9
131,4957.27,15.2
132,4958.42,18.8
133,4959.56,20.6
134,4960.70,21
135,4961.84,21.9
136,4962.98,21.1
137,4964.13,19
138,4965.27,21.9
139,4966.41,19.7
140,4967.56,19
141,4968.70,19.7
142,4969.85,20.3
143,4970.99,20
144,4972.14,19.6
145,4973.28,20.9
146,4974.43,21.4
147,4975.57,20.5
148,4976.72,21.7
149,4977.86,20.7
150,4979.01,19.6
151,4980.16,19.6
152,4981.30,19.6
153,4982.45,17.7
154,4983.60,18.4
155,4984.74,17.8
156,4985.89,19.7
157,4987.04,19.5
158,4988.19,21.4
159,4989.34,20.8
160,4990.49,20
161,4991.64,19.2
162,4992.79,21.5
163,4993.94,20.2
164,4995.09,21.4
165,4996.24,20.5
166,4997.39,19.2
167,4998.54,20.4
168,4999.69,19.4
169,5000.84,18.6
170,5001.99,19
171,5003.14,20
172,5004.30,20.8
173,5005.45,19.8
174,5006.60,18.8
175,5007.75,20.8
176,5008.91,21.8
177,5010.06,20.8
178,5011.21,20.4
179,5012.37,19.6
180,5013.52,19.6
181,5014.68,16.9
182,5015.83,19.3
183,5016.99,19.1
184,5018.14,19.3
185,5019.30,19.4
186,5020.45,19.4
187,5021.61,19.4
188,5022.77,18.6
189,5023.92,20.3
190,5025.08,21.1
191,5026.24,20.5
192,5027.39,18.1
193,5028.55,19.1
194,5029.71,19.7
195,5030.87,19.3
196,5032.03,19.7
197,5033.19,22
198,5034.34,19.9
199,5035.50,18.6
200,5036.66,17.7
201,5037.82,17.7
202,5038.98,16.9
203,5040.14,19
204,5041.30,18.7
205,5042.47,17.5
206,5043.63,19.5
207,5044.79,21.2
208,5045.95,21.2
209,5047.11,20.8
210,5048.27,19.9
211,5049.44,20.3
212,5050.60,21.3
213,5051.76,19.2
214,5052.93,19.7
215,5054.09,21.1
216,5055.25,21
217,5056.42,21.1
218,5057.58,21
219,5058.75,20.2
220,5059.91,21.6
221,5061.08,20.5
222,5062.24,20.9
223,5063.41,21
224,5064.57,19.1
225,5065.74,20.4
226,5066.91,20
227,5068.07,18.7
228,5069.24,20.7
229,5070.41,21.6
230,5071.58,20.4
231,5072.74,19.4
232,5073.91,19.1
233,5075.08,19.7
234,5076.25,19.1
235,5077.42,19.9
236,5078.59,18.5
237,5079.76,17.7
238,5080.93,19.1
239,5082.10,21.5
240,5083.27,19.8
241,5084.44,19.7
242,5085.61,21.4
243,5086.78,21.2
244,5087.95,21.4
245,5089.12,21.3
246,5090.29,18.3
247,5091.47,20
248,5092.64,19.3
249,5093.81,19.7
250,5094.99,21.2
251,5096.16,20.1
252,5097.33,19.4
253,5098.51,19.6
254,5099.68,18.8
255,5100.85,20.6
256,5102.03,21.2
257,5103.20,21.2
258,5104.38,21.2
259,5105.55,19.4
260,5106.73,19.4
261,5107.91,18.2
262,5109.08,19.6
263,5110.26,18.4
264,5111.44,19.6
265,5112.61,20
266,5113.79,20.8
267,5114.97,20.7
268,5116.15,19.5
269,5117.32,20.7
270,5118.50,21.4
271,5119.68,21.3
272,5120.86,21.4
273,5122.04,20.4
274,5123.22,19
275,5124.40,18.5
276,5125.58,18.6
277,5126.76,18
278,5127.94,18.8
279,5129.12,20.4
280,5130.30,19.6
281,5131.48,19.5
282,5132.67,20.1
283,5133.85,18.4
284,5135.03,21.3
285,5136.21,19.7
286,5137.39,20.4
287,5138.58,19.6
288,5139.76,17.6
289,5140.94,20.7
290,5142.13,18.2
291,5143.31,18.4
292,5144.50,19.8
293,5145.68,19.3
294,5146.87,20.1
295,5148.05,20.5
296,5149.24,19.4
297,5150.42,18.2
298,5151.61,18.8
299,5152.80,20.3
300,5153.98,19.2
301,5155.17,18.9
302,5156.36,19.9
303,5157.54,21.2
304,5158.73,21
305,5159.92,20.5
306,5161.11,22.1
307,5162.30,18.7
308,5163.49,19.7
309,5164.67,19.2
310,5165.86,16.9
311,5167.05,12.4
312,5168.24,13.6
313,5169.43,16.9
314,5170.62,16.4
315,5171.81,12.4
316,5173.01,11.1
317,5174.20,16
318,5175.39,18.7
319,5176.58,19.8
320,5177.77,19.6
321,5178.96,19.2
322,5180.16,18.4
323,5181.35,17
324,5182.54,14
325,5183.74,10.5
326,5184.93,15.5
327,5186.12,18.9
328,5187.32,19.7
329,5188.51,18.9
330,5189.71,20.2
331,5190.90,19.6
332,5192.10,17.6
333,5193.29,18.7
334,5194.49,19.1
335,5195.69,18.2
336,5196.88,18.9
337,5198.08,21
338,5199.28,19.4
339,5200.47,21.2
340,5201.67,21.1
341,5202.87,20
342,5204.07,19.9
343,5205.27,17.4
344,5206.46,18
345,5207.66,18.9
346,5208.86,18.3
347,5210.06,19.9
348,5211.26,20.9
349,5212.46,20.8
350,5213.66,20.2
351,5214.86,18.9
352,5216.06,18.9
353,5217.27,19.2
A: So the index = -0.04 mag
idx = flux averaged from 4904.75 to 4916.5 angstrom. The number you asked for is 20.2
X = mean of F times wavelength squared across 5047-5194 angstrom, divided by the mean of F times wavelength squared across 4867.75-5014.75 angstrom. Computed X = 1.04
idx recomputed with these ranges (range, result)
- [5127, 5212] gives 18.6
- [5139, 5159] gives 19.5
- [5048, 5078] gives 20.3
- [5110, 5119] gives 20.2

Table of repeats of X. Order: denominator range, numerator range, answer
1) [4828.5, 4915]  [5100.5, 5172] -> 1.08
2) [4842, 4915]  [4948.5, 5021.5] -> 1.06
